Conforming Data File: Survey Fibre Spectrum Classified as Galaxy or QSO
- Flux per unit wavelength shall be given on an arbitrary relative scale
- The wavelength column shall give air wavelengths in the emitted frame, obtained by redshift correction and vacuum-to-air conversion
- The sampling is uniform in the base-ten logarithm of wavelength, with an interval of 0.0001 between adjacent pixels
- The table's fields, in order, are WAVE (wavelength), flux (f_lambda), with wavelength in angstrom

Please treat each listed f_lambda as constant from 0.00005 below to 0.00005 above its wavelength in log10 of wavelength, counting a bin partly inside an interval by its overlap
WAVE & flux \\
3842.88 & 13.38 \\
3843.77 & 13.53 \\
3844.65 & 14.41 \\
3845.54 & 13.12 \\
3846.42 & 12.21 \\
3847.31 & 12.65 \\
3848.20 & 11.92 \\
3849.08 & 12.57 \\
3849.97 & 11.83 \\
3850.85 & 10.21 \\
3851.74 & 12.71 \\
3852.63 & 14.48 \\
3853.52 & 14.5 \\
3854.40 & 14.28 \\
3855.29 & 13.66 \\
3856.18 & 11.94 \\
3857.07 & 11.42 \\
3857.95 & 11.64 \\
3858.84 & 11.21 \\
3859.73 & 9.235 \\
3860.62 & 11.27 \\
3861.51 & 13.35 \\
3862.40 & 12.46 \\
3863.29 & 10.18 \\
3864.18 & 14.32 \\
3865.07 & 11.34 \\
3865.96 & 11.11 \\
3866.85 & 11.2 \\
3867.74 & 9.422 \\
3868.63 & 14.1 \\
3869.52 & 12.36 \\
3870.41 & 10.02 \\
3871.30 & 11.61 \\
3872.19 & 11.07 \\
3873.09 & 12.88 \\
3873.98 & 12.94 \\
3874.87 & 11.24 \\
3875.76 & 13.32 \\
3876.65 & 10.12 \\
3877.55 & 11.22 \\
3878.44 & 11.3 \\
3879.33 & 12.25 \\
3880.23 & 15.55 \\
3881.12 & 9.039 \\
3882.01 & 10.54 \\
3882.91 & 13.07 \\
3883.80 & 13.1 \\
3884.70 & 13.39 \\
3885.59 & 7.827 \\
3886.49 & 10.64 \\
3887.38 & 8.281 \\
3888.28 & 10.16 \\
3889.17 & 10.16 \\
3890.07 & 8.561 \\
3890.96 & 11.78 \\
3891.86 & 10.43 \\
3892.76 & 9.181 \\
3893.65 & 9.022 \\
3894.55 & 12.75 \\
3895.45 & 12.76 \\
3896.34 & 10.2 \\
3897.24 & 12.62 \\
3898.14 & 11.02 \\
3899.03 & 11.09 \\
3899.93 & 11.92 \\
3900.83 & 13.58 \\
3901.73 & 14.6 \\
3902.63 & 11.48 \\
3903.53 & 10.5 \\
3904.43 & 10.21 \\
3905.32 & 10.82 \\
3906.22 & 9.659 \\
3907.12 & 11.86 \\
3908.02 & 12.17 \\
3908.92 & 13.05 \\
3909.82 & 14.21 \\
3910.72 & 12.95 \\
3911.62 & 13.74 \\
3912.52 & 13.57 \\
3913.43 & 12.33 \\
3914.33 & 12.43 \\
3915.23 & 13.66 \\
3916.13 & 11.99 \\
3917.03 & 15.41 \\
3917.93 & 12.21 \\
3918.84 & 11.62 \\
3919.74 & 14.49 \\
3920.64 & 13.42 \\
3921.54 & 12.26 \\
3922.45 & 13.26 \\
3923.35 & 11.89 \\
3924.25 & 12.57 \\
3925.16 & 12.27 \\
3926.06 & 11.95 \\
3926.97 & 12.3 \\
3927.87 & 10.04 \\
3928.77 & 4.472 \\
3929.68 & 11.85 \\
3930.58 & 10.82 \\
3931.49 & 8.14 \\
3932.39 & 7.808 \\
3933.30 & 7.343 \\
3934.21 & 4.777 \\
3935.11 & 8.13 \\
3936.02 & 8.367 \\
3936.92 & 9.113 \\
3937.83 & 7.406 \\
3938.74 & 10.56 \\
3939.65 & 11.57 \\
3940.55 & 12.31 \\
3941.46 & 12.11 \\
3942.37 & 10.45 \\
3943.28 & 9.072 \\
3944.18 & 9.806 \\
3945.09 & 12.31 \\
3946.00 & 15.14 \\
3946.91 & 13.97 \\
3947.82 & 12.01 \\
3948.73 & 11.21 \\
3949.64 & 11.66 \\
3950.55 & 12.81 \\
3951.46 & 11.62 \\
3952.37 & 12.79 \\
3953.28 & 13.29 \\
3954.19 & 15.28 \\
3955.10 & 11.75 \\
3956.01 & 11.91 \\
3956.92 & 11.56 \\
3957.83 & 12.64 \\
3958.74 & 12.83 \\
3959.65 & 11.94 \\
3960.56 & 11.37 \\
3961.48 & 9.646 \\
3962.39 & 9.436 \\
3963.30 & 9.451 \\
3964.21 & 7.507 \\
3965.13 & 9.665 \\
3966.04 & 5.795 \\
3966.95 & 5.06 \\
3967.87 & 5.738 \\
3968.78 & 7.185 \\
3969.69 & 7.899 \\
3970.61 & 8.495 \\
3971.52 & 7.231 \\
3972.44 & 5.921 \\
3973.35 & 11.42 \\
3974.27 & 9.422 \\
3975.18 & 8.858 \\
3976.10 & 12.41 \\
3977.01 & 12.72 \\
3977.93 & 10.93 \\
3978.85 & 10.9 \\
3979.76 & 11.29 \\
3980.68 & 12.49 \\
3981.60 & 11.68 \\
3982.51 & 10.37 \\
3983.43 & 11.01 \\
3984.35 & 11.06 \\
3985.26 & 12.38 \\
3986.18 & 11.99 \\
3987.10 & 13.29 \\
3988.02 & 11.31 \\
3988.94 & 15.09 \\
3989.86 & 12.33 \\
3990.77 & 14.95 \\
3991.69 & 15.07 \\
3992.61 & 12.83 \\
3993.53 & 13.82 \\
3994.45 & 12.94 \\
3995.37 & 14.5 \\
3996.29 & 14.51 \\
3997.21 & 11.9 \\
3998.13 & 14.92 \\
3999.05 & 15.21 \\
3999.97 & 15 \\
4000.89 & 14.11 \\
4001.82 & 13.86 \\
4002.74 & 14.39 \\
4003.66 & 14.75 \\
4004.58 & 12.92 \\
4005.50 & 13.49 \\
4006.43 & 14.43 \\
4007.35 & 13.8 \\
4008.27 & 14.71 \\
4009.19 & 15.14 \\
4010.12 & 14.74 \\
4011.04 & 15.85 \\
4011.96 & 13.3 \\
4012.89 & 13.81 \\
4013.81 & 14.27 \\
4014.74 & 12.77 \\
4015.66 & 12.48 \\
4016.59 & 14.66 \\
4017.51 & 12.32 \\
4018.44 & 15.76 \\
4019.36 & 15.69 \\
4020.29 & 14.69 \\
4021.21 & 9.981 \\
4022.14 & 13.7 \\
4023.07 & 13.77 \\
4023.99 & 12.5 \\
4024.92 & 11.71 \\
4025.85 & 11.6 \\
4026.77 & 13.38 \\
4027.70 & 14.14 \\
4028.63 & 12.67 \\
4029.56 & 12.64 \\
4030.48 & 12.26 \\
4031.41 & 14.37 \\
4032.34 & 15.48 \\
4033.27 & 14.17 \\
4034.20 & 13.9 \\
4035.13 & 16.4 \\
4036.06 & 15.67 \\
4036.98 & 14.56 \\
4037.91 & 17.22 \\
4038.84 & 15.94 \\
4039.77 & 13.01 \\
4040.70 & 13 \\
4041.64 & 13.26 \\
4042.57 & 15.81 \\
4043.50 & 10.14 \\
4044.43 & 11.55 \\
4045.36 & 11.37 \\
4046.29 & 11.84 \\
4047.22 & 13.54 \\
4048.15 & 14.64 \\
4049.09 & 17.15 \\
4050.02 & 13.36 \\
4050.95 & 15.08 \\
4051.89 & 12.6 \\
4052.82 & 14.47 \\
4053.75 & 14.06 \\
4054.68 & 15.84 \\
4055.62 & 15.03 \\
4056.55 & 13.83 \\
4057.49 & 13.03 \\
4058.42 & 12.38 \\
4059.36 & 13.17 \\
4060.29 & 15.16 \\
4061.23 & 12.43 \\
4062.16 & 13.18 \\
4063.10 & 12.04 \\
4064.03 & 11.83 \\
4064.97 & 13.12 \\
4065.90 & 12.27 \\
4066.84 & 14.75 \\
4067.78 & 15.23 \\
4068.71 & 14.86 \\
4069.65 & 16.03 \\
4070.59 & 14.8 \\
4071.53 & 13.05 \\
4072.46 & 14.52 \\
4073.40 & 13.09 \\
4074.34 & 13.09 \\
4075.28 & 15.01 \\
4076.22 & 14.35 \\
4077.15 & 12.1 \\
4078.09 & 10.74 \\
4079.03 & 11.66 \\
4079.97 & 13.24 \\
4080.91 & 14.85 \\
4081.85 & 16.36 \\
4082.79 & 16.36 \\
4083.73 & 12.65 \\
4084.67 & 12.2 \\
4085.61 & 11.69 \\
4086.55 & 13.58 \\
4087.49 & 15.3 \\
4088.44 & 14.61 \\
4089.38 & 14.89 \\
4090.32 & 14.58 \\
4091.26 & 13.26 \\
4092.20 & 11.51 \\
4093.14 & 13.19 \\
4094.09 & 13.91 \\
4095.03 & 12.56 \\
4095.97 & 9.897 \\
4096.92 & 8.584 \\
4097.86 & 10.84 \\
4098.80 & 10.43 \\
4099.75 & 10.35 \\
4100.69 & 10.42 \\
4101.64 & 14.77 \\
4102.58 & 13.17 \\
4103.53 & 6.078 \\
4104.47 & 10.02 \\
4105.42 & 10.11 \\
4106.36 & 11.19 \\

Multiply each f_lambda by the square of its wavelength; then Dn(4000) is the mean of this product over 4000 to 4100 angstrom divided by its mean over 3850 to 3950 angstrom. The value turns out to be 1.28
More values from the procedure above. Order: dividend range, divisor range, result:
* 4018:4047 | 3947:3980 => 1.36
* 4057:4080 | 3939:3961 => 1.17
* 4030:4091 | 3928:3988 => 1.41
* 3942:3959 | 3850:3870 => 1.06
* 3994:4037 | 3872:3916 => 1.27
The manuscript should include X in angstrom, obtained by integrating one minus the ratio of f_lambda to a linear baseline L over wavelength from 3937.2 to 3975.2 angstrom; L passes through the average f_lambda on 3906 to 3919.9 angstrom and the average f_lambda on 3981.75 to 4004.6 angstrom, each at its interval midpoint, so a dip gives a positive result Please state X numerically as 7.8 angstrom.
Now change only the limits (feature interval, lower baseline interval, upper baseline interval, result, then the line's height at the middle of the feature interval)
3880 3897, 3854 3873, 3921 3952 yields 0.8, 11.4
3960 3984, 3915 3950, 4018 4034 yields 5.3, 12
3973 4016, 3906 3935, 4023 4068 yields -0.9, 12.8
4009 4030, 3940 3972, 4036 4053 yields -1.0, 13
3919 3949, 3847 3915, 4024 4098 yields 3.9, 12.3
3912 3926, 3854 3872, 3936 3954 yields -1.5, 11.6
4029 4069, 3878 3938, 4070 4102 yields -3.8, 12.6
